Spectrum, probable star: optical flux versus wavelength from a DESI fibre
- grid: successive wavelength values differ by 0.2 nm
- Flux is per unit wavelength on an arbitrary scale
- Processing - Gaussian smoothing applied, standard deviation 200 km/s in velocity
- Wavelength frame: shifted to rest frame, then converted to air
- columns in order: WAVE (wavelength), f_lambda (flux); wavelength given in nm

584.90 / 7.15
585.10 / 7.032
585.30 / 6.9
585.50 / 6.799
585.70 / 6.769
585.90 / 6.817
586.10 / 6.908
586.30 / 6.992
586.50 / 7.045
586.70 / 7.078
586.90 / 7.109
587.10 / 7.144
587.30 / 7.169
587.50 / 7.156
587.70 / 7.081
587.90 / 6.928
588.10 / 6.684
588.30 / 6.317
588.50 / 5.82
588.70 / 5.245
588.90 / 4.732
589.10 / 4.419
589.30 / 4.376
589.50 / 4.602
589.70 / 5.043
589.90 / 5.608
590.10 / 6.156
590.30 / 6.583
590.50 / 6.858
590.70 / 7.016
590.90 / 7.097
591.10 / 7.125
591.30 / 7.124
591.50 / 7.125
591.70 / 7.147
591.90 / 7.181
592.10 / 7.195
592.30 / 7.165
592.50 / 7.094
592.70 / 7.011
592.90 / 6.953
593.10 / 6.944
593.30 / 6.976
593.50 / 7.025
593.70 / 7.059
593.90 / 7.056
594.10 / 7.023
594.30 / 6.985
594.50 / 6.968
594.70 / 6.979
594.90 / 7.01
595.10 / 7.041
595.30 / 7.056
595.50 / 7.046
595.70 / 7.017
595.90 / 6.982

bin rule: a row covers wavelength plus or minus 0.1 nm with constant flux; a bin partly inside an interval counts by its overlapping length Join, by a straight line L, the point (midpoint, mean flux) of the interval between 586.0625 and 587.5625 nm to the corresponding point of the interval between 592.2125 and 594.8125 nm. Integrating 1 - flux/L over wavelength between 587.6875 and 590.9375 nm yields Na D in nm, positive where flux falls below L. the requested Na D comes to 0.550 nm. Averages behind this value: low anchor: 7.08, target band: 5.86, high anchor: 7.02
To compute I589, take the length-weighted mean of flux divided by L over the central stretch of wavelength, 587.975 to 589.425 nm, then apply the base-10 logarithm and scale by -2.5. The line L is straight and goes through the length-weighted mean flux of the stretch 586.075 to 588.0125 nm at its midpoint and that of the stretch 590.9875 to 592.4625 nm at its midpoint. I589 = 0.30 mag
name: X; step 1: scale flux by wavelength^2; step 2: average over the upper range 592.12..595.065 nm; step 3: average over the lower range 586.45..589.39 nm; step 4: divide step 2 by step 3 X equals 1.1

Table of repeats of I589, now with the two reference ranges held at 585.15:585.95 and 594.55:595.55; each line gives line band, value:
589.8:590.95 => 0.06 mag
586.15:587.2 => -0.03 mag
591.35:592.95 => -0.02 mag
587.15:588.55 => 0.02 mag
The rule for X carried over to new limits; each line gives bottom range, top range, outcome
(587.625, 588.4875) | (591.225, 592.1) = 1.09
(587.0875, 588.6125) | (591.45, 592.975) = 1.07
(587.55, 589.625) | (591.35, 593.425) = 1.27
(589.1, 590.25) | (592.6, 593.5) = 1.37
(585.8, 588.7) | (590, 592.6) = 1.04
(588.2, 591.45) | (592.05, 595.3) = 1.21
